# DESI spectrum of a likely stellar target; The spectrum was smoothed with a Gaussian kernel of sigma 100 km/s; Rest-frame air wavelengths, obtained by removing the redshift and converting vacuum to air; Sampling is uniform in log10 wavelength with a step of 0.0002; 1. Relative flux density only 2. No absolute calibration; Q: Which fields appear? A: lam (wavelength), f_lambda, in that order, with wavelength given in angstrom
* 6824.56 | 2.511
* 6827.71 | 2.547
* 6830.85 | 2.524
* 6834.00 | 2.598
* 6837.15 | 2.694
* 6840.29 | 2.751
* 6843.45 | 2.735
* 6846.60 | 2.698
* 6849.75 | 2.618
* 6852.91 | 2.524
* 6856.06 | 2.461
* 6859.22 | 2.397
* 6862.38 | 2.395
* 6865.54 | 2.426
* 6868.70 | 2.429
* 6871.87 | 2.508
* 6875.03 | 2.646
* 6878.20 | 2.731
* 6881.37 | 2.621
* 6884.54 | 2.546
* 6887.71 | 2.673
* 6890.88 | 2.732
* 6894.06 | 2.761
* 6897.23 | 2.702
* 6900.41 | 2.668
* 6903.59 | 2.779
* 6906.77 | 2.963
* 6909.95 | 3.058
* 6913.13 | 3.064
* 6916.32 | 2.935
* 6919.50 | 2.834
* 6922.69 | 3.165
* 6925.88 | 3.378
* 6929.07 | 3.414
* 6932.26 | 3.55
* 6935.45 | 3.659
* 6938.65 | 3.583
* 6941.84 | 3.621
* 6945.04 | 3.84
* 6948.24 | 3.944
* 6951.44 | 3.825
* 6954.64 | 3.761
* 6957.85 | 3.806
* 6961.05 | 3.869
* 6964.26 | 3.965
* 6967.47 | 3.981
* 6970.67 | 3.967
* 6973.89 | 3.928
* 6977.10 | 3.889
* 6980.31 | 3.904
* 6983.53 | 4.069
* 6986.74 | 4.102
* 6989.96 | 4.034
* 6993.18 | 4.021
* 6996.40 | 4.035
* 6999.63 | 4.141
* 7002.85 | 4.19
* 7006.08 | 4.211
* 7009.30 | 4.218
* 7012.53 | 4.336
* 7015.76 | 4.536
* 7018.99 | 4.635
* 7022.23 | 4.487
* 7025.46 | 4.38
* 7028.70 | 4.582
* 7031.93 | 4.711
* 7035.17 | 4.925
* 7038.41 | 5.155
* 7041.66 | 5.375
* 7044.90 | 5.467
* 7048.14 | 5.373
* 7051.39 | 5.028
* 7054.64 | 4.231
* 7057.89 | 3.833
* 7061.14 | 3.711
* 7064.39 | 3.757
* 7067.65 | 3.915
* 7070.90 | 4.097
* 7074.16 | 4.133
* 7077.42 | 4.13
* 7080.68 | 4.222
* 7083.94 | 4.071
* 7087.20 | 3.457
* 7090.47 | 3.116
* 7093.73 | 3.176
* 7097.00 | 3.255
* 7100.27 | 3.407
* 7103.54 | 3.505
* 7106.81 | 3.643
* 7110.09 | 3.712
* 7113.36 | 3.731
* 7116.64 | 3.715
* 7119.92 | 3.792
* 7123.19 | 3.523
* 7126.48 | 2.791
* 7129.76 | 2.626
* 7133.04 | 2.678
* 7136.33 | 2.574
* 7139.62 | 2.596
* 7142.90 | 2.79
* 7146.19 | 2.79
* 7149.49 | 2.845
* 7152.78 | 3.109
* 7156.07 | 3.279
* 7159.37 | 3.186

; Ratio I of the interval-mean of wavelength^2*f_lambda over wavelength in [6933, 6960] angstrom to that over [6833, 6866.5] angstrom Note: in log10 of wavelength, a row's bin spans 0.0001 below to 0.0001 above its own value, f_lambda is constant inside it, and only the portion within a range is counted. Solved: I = 1.50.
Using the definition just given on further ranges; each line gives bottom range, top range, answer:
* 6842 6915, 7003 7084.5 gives 1.76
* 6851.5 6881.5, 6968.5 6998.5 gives 1.65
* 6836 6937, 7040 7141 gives 1.42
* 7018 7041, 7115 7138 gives 0.67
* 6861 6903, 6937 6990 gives 1.52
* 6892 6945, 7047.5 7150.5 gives 1.19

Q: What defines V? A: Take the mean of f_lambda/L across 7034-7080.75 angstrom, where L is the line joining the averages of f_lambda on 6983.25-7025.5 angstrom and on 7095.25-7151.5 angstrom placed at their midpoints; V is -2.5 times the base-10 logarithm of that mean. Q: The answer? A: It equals -0.19 mag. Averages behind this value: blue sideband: 4.24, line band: 4.49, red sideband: 3.17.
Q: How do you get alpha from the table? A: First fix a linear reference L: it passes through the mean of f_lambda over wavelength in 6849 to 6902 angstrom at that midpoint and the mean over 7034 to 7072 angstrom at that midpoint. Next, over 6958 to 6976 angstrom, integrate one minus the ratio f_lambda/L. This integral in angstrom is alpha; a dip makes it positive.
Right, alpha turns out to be -1.6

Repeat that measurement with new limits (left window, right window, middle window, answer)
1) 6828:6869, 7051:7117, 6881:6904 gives 0.9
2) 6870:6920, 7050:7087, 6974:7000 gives -4.2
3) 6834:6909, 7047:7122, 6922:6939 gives -2.8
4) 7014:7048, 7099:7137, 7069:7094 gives 0.9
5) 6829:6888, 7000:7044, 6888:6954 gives 2.7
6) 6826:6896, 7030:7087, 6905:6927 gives 0.4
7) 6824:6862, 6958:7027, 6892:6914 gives 2.5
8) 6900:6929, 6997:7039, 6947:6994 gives -1.7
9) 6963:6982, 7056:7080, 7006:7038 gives -4.8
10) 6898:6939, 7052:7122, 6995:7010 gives -3.1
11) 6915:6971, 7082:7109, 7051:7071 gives -3.0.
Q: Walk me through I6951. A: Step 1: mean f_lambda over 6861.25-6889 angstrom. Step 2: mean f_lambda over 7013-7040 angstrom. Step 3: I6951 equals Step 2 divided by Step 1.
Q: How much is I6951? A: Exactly 1.8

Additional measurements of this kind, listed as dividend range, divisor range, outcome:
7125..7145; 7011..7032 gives 0.59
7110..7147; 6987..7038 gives 0.71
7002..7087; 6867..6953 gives 1.45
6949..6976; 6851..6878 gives 1.56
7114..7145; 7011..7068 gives 0.66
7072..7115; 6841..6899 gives 1.41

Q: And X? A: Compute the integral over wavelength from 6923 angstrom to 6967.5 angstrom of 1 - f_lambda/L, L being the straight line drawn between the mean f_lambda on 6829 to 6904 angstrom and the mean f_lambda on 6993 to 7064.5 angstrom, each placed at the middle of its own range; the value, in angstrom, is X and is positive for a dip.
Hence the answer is -2.11 angstrom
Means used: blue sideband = 2.61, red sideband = 4.52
